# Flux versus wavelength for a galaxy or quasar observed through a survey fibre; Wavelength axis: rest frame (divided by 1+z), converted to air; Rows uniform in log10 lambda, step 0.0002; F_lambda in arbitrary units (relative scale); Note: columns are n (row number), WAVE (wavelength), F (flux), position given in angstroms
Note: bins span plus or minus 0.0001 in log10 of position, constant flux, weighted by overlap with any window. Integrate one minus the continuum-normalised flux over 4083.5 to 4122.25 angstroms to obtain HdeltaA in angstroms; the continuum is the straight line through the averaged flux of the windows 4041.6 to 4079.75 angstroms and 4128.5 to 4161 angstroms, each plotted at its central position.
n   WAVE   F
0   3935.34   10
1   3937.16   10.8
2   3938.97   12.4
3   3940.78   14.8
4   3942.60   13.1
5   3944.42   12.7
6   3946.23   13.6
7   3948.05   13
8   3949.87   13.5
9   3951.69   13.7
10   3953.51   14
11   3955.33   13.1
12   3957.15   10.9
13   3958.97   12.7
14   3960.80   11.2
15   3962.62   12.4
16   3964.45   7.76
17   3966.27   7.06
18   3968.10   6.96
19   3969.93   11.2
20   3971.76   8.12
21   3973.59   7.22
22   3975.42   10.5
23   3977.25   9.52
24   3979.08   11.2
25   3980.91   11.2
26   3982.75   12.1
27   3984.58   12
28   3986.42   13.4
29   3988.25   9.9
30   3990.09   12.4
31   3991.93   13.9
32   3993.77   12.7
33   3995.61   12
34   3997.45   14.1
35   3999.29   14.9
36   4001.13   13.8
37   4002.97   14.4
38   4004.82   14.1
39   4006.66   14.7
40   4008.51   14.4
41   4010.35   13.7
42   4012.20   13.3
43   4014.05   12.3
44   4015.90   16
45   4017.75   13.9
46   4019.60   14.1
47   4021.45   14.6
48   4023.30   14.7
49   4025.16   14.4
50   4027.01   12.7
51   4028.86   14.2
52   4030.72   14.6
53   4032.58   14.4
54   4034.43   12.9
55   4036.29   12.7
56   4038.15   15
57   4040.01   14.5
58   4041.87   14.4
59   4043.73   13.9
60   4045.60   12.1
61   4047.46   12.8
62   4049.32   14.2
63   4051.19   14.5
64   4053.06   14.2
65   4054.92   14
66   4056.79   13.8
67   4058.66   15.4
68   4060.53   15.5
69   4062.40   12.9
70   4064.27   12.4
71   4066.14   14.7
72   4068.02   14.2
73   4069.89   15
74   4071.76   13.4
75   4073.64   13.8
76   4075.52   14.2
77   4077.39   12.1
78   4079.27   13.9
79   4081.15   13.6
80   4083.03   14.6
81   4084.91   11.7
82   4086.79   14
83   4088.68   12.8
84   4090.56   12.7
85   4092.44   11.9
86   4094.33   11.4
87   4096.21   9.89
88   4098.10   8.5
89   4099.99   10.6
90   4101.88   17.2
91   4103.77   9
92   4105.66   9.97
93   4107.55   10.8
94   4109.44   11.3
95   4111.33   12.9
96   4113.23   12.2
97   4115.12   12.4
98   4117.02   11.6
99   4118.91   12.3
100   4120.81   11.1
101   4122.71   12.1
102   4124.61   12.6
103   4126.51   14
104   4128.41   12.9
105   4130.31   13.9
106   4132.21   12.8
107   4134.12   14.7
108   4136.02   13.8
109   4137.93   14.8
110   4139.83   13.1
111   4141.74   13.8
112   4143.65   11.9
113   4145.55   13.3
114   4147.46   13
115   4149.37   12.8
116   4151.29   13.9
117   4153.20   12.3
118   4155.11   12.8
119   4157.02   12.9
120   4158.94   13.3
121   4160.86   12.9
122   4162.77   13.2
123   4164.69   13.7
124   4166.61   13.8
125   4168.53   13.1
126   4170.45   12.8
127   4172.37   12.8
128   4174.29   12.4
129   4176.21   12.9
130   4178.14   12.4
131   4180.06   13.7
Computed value 5.2 angstroms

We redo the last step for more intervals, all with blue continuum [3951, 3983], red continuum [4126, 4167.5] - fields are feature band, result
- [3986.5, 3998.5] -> -1.8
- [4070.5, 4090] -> -1.8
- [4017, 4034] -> -4.0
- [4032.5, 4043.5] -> -2.2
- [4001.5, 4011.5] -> -2.7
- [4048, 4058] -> -1.9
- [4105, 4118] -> 1.2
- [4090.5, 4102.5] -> 1.0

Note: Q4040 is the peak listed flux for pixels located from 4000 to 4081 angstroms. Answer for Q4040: 16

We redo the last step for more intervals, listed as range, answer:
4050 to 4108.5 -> 17.2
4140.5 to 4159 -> 13.9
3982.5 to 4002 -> 14.9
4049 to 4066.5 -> 15.5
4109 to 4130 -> 14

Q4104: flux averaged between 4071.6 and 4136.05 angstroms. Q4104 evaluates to 12.4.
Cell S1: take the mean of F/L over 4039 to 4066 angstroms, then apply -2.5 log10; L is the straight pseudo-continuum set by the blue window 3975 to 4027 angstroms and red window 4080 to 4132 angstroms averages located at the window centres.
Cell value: -0.10 mag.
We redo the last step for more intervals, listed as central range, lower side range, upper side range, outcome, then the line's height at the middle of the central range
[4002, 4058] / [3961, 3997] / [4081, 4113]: -0.24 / 11.2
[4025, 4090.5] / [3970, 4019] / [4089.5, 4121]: -0.16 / 12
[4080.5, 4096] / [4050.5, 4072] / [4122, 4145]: 0.10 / 13.9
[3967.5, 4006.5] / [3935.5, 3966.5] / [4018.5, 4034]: 0.12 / 13.2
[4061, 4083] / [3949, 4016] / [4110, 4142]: -0.09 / 12.6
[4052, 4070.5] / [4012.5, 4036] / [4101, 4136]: -0.06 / 13.4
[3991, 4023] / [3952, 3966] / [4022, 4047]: -0.07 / 13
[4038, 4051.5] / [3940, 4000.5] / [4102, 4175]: -0.14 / 12.2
